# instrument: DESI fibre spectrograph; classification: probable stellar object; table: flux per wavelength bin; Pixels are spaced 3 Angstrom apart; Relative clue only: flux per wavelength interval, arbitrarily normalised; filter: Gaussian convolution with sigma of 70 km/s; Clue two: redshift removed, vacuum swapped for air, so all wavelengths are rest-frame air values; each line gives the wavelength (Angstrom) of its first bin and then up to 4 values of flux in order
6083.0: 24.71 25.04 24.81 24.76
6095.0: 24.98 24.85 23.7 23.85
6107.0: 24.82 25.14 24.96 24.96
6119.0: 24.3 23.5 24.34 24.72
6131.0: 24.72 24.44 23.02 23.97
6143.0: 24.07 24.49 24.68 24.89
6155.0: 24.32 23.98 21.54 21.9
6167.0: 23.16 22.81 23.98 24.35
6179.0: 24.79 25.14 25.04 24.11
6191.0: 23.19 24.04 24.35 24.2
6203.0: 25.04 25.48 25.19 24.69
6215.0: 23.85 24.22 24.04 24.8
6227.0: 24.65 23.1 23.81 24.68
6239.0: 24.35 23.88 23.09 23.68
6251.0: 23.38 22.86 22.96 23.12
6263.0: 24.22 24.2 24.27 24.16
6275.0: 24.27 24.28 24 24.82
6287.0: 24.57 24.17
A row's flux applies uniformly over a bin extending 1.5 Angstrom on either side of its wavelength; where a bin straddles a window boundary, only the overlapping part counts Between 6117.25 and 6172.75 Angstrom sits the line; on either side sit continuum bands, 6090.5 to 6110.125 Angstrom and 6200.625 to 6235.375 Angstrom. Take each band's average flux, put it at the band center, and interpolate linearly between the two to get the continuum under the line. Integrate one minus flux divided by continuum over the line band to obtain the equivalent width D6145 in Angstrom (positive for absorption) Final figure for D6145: 1.5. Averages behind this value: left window 24.5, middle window 23.8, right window 24.4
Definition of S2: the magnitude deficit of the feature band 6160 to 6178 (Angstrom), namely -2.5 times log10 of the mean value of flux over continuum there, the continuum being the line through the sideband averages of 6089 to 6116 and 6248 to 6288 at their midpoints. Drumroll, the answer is 0.060 mag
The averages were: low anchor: 24.7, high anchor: 23.9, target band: 23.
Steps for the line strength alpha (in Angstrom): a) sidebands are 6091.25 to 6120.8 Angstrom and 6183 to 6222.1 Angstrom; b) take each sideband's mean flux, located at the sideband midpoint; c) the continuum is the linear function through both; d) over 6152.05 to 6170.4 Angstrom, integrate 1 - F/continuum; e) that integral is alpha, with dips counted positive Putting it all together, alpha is 1.0 Angstrom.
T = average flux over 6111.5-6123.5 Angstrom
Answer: 24.4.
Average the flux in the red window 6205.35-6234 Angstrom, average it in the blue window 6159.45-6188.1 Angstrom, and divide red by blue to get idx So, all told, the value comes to 1.03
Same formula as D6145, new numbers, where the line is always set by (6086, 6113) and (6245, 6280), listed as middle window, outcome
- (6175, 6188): -0.31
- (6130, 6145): 0.25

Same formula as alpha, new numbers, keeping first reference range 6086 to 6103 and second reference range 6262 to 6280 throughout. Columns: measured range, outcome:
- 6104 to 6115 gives -0.1 Angstrom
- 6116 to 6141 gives 0.4 Angstrom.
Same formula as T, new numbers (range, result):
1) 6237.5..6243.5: 24.1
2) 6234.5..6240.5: 24.5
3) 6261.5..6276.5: 24.2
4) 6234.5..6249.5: 23.9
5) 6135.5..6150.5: 24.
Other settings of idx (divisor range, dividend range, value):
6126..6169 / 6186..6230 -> 1.02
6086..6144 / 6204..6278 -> 0.98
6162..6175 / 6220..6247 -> 1.05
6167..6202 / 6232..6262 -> 0.98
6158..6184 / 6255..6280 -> 1.02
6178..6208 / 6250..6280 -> 0.97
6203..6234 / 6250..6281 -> 0.97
